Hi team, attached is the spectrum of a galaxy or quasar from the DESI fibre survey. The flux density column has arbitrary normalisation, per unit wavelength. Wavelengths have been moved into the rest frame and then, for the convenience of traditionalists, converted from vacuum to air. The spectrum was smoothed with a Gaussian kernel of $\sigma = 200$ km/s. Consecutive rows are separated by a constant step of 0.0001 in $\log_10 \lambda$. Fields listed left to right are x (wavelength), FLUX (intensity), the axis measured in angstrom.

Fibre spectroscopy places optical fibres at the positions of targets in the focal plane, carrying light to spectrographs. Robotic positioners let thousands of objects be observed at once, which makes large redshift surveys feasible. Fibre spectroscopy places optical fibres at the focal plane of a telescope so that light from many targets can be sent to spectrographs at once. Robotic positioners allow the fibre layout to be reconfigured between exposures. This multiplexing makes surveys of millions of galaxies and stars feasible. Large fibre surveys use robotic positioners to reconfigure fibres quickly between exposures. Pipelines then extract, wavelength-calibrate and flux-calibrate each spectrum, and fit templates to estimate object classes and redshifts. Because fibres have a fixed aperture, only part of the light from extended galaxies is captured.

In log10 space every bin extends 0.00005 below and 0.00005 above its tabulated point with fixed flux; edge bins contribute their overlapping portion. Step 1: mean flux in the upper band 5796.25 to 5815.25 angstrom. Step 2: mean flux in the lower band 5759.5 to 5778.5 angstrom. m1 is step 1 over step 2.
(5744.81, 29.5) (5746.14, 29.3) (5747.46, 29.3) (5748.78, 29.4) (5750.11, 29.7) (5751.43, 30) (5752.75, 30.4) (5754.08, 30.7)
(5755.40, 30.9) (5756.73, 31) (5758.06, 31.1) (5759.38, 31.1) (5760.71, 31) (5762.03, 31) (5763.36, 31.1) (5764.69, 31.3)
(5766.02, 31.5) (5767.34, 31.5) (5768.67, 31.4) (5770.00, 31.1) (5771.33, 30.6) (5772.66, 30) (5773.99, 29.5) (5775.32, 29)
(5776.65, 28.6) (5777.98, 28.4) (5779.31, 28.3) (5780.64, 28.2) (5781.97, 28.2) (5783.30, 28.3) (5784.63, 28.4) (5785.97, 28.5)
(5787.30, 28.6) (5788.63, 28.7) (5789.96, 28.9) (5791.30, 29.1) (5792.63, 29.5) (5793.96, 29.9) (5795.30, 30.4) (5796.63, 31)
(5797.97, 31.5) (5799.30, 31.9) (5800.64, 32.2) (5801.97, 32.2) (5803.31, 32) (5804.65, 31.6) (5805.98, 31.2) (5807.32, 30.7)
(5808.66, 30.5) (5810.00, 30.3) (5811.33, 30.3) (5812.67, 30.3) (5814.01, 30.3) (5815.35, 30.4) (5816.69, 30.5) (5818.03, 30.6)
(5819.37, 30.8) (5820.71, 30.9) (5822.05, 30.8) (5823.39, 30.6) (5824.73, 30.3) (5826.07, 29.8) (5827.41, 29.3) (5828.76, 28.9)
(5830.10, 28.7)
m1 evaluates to 1.02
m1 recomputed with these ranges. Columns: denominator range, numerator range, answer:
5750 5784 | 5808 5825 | 1.01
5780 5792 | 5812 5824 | 1.07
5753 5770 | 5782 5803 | 0.96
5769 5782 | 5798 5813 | 1.07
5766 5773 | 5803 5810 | 1.00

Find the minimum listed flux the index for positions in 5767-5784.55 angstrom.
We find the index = 28.2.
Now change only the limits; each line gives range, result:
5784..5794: 28.4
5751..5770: 30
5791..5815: 29.1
